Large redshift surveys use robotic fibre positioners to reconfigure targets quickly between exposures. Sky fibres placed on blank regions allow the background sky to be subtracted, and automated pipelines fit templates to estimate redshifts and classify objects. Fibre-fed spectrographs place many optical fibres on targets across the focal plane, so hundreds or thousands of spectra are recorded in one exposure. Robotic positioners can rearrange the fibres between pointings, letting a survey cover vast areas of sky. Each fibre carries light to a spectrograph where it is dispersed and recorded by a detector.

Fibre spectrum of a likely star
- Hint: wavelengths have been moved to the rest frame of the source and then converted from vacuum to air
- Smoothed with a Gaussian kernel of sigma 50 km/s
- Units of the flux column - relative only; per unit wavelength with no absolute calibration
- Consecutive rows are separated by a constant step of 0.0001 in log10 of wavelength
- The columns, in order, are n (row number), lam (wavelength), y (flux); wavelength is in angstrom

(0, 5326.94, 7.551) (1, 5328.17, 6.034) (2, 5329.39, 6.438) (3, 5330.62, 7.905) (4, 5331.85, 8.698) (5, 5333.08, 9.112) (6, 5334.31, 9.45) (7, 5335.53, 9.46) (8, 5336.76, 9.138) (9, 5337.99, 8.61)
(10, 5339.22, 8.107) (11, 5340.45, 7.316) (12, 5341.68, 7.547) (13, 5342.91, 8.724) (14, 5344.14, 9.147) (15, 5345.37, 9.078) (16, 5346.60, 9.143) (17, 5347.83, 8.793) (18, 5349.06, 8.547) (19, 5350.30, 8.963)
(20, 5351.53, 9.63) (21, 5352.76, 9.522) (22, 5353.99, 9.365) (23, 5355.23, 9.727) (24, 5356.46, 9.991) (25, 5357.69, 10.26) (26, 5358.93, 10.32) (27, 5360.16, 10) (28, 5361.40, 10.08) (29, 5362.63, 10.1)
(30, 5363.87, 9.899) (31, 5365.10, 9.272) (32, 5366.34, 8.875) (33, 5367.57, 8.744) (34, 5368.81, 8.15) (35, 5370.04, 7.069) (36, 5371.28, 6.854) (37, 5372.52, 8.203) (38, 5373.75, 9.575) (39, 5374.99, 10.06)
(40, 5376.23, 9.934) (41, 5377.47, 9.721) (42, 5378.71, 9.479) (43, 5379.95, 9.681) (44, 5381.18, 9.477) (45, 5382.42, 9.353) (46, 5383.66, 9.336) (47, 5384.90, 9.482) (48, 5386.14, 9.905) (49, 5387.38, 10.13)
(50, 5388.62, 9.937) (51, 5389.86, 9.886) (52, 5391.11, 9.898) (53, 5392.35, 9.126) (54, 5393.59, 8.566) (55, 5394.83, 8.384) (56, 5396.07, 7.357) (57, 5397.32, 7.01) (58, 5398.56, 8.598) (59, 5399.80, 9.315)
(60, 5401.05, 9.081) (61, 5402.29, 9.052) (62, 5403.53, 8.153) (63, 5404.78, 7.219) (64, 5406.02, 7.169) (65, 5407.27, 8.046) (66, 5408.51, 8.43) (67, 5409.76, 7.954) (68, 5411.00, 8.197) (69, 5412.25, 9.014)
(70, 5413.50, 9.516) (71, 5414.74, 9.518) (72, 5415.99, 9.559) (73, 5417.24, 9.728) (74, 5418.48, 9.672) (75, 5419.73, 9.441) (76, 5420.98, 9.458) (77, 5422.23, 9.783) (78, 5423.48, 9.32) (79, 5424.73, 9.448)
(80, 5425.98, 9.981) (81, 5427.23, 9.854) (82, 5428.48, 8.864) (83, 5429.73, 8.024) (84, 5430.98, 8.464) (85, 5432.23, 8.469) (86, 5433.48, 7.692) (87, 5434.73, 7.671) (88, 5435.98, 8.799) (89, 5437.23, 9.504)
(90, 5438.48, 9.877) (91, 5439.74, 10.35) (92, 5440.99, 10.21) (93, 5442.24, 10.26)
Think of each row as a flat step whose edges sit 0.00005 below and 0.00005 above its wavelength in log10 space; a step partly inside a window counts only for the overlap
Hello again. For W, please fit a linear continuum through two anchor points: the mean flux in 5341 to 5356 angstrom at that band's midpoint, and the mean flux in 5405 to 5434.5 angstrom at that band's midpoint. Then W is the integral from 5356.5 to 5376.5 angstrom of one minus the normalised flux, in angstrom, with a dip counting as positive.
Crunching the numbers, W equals -0.52 angstrom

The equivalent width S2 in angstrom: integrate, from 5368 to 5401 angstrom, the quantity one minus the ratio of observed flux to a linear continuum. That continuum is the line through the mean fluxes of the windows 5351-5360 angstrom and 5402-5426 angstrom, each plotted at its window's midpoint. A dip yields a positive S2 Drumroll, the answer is 1.3 angstrom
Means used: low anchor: 9.84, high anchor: 8.9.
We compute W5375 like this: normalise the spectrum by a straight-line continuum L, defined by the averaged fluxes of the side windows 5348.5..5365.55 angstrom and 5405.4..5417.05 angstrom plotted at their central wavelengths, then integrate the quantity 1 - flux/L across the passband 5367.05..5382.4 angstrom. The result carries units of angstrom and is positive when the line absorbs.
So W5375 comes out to 0.7 angstrom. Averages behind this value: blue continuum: 9.7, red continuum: 8.64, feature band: 8.93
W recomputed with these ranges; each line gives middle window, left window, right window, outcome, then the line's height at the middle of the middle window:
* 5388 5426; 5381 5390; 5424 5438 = 1.6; 9.28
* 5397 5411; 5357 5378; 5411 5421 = 1.7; 9.37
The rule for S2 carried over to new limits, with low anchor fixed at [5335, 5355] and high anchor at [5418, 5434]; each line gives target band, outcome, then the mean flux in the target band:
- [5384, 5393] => -0.8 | 9.74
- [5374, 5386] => -0.9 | 9.62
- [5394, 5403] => 0.6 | 8.41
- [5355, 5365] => -1.3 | 10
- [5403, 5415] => 1.0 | 8.29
